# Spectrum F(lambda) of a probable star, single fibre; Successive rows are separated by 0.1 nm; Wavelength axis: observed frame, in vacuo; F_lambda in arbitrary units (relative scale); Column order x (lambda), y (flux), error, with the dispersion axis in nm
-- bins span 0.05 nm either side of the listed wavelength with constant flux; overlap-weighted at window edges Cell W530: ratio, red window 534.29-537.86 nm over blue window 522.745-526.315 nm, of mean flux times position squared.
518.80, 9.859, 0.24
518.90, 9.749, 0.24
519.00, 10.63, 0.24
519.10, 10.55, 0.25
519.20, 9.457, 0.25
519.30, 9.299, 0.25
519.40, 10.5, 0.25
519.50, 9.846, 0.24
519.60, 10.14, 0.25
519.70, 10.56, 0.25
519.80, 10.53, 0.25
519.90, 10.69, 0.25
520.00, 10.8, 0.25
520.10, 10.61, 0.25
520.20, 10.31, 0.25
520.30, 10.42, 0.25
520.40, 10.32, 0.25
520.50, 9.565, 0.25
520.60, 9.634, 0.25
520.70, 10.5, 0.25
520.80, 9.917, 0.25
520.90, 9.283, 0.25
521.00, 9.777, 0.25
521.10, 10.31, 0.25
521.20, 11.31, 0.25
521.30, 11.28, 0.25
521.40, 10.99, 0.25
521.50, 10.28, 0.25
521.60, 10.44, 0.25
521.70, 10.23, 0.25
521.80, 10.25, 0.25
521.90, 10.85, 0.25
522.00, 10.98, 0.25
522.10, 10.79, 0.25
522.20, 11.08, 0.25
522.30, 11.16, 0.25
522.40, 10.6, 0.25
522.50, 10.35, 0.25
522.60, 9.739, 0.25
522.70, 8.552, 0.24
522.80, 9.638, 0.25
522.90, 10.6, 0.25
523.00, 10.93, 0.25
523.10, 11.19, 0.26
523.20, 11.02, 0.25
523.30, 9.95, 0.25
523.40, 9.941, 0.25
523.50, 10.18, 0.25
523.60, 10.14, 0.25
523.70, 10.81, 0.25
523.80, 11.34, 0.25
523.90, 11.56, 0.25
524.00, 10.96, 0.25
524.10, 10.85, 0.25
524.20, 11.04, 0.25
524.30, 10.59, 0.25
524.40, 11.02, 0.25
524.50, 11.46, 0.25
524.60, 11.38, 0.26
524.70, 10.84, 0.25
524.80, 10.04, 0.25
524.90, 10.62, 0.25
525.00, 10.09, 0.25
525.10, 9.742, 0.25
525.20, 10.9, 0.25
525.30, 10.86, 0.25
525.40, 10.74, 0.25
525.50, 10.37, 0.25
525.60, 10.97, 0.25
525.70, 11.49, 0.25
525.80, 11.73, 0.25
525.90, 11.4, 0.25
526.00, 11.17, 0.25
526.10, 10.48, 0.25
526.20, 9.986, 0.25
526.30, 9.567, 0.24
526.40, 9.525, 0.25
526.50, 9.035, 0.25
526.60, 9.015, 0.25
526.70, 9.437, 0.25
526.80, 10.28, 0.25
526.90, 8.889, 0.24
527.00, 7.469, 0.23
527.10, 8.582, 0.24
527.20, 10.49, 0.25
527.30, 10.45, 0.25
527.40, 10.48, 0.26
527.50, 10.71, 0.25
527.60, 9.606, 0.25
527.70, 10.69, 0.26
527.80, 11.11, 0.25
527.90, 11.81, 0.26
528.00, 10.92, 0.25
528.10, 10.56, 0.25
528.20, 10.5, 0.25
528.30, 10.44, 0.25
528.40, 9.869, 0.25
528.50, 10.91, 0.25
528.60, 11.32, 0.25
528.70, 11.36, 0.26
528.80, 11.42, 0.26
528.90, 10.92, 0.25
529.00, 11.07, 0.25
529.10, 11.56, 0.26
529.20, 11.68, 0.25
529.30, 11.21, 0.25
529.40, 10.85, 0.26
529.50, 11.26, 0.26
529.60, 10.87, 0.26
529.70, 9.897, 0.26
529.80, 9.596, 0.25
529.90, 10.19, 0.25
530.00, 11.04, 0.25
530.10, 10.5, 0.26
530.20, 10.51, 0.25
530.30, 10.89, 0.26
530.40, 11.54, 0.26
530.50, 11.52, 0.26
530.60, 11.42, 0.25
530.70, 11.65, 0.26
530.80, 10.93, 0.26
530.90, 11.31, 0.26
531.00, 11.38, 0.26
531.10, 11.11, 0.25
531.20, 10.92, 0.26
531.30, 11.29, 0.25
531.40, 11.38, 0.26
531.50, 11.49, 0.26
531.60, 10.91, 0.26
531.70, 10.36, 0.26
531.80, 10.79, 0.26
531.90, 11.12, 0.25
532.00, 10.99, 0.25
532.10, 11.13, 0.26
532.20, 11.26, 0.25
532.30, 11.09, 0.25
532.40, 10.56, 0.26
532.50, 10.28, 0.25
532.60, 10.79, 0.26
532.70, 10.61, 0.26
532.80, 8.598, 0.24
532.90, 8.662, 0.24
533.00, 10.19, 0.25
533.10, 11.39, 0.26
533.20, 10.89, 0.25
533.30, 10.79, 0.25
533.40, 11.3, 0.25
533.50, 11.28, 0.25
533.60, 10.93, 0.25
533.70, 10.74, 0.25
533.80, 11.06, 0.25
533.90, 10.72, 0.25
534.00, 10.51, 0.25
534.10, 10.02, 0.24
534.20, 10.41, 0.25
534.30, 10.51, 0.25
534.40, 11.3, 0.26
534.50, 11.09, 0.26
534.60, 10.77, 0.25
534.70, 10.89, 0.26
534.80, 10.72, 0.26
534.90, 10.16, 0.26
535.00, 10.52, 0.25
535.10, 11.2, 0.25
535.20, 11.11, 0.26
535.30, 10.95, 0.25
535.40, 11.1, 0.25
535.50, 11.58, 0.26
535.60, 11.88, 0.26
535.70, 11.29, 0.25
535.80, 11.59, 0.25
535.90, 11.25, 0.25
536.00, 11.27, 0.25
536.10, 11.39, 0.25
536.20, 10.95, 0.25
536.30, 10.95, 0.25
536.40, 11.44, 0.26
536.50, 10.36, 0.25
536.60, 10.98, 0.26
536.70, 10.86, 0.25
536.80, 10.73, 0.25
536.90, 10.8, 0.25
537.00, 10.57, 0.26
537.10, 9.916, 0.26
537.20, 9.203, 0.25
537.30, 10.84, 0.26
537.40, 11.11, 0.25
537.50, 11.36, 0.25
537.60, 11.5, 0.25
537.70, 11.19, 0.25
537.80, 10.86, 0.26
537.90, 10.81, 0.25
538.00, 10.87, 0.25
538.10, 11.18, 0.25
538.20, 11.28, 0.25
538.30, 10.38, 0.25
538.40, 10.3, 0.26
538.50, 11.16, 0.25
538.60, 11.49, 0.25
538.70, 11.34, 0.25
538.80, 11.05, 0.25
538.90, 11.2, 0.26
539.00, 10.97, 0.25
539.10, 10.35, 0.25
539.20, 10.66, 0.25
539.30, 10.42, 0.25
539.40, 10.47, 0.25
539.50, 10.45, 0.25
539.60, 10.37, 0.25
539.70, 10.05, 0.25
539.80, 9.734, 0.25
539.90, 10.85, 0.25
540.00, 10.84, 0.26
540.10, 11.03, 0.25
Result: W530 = 1.07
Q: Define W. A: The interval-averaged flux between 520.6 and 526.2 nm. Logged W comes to 10.6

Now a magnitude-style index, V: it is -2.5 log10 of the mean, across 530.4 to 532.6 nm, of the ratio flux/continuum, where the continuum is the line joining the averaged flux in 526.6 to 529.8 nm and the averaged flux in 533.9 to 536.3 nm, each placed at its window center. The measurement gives -0.04 mag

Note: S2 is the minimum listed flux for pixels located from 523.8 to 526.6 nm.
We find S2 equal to 9.015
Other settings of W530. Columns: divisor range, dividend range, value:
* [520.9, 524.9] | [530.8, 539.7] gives 1.07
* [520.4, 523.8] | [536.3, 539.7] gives 1.10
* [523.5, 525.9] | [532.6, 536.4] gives 1.04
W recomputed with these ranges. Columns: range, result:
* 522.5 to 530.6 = 10.6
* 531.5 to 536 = 10.8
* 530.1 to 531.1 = 11.2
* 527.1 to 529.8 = 10.8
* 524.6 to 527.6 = 10.2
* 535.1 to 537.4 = 11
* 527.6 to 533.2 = 10.9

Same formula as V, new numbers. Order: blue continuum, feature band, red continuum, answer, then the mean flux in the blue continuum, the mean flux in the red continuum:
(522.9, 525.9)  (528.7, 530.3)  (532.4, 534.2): -0.023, 10.8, 10.5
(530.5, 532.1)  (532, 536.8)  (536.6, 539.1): 0.017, 11.1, 10.9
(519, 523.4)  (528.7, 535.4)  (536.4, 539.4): -0.020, 10.4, 10.8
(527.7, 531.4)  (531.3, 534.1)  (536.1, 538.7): 0.020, 11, 10.9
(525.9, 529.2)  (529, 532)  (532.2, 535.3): -0.052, 10.3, 10.7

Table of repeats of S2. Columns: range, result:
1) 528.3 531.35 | 9.596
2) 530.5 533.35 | 8.598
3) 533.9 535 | 10.02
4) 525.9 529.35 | 7.469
